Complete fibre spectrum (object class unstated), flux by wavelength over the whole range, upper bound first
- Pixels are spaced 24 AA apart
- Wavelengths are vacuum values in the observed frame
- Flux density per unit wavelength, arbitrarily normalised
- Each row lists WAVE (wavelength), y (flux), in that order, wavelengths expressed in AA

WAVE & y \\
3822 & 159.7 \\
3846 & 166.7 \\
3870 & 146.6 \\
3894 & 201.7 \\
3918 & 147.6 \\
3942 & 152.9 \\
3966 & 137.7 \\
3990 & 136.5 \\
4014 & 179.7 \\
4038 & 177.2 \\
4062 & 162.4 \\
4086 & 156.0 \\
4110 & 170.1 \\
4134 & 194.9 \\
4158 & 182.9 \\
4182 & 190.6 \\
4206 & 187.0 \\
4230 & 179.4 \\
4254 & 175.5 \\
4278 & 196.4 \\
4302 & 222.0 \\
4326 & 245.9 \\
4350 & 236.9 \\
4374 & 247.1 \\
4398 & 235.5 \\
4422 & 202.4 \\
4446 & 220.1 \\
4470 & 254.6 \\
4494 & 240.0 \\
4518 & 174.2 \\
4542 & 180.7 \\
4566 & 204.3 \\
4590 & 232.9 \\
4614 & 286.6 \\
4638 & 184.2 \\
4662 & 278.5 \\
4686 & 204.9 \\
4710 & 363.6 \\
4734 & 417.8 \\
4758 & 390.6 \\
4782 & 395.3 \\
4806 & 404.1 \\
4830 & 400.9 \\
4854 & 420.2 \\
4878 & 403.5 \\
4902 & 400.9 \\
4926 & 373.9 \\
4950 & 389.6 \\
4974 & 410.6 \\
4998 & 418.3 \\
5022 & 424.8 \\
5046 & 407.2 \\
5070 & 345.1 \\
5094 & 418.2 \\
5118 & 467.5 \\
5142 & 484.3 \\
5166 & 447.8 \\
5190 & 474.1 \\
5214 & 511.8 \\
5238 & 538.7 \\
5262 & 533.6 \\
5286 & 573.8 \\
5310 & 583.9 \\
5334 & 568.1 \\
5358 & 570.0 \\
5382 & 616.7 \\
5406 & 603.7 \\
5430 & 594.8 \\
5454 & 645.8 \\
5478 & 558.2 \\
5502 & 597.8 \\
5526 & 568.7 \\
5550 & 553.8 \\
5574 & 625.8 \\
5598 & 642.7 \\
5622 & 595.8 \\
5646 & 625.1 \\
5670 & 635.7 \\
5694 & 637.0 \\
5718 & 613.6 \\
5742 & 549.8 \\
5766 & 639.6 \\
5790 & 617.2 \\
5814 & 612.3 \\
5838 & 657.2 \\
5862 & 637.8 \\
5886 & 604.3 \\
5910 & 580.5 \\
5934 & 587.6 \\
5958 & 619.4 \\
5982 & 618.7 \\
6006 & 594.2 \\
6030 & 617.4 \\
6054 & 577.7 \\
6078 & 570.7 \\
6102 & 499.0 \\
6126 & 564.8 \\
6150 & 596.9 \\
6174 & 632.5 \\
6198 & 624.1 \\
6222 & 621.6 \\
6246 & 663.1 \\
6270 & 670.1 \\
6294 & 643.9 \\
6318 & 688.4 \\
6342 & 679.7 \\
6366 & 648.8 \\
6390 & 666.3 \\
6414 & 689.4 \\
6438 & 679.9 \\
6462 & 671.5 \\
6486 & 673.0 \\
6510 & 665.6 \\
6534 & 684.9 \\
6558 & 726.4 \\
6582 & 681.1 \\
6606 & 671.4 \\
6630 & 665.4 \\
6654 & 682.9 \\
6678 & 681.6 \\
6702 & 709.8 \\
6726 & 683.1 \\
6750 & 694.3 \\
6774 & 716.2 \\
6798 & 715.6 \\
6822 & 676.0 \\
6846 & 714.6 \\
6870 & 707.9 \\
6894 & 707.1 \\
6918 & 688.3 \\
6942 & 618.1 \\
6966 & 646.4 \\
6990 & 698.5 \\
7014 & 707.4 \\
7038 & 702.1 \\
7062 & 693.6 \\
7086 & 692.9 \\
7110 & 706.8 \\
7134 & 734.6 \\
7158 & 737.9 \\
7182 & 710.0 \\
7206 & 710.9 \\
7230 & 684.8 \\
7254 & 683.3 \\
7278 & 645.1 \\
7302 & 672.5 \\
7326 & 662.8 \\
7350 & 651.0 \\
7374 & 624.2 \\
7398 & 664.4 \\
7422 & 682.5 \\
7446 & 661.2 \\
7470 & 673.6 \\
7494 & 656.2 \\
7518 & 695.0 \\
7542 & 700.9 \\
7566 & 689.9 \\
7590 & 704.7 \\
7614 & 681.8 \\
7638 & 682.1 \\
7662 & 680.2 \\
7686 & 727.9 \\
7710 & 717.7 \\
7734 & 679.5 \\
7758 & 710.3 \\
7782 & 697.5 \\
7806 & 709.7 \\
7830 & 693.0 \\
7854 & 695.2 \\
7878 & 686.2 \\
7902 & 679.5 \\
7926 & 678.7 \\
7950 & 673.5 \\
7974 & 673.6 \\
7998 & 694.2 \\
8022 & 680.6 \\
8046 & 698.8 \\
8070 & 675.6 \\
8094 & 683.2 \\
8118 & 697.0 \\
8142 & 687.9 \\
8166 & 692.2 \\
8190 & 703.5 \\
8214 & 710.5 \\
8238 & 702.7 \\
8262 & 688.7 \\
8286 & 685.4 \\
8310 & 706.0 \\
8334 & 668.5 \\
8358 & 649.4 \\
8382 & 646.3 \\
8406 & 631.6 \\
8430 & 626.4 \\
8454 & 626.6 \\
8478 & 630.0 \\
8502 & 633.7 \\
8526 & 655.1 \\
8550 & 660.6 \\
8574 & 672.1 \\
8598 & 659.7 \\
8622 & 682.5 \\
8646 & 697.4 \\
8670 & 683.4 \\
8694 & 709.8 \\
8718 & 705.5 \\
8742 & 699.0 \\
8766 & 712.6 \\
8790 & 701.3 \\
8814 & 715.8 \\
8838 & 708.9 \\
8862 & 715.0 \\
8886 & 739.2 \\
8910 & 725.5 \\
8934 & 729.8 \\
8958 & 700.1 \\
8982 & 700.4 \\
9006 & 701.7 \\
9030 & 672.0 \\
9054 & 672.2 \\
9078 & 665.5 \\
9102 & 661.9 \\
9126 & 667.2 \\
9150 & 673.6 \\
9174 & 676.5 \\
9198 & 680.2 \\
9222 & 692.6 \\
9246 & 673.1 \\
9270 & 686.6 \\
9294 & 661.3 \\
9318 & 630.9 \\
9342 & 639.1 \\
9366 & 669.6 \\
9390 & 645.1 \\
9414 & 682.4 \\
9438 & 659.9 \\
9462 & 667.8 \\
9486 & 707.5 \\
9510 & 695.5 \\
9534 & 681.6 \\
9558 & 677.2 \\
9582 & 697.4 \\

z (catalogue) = 0.18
